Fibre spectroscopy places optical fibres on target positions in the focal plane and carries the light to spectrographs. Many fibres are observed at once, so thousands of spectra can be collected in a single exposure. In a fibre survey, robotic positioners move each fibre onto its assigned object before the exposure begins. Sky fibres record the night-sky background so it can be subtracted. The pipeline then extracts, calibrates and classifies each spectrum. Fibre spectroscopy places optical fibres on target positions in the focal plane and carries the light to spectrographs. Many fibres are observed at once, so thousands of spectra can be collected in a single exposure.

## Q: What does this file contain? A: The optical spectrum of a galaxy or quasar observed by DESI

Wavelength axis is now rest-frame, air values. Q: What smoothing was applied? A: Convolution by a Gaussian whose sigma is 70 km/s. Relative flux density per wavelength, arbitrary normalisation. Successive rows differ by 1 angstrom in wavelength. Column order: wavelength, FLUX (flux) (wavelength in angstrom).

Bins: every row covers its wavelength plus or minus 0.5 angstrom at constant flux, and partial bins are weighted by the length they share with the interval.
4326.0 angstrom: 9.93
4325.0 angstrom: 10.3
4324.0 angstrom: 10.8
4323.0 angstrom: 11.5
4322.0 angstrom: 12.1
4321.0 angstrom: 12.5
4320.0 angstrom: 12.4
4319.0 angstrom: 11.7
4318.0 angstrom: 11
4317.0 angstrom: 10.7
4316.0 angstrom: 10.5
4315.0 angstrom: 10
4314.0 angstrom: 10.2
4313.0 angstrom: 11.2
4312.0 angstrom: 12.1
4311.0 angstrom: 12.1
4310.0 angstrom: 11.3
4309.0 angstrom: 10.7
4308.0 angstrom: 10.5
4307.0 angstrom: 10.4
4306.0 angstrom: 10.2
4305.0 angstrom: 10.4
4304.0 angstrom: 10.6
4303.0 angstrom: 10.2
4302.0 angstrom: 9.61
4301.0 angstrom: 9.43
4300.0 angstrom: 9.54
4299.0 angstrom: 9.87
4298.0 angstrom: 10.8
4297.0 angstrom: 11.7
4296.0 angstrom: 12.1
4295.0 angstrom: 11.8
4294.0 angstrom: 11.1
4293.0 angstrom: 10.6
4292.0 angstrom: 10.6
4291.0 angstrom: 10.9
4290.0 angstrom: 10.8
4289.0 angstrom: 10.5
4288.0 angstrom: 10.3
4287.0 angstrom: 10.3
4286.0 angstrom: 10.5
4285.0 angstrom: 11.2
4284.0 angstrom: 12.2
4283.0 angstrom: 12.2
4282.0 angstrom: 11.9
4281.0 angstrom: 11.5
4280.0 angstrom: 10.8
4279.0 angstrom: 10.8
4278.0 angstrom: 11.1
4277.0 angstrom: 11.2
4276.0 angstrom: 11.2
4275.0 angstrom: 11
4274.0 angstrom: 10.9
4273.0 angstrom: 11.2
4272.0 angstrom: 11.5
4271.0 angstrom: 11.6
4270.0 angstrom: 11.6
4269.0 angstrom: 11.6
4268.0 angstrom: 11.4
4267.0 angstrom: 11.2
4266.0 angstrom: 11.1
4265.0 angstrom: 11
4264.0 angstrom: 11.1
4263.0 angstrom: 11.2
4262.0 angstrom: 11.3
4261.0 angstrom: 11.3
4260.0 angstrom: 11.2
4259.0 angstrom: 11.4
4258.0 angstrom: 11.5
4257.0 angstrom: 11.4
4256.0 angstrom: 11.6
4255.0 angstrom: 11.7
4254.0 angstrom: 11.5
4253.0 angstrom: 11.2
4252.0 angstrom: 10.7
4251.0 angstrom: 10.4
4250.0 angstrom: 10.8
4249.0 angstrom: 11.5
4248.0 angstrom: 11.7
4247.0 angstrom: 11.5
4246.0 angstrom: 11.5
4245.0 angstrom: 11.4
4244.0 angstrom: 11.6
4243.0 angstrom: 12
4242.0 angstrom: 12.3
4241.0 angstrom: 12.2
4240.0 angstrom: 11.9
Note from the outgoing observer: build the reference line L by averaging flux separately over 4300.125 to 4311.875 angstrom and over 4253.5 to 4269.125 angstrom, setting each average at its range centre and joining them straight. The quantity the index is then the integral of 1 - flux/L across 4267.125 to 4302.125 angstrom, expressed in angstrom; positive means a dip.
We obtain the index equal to -0.37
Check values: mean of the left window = 11.3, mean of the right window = 10.5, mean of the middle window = 11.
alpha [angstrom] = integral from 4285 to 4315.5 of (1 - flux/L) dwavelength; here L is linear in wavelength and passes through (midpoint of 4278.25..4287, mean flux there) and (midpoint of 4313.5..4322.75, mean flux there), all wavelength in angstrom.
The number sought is 1.6 angstrom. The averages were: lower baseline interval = 11.3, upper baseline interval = 11.2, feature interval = 10.7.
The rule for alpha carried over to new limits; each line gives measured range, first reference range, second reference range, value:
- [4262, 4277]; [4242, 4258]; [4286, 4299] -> -0.1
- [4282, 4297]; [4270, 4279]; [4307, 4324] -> 0.1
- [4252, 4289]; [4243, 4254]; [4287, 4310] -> -0.9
